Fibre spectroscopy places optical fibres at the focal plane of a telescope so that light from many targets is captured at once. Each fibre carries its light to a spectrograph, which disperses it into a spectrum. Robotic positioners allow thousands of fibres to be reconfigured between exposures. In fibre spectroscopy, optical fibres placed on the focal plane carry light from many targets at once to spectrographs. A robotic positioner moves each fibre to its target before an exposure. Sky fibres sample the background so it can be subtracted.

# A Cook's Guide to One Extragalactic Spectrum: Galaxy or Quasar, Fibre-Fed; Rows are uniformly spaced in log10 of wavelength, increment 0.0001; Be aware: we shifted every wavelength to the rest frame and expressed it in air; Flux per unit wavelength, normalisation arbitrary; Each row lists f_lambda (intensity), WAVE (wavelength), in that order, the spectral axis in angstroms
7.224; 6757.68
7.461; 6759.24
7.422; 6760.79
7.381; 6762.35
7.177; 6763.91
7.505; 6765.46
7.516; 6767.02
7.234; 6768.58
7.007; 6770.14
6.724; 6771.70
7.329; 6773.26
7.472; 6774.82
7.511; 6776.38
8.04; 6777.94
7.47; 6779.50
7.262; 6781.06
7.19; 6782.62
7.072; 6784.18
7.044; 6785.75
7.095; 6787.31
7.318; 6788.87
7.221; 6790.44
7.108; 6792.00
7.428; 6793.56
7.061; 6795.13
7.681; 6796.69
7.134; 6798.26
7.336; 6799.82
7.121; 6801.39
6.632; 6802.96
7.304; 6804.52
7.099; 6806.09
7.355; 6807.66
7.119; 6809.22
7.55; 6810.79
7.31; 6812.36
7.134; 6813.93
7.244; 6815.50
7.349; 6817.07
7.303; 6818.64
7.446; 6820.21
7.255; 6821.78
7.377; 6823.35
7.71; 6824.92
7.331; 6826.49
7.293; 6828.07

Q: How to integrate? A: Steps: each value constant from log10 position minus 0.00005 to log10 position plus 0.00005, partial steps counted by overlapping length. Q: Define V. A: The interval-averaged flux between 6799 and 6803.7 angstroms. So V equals 7.03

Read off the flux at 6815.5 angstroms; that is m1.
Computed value 7.244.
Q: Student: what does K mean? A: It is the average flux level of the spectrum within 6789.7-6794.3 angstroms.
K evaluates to 7.26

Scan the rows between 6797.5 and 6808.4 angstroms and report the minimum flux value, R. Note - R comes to 6.632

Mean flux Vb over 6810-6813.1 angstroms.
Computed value 7.42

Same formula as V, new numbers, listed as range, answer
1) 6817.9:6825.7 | 7.42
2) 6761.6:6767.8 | 7.4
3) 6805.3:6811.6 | 7.28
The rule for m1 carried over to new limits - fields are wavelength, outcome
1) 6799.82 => 7.336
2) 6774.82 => 7.472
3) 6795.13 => 7.061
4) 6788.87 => 7.318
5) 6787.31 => 7.095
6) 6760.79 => 7.422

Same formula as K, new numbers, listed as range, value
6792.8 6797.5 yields 7.38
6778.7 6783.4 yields 7.32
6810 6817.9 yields 7.31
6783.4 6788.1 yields 7.07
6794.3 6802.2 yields 7.26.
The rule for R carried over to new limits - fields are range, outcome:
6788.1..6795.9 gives 7.061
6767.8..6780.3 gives 6.724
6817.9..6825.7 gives 7.255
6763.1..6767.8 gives 7.177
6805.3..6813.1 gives 7.099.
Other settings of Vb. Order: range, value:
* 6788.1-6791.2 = 7.25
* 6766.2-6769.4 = 7.36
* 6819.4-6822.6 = 7.35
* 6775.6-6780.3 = 7.68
